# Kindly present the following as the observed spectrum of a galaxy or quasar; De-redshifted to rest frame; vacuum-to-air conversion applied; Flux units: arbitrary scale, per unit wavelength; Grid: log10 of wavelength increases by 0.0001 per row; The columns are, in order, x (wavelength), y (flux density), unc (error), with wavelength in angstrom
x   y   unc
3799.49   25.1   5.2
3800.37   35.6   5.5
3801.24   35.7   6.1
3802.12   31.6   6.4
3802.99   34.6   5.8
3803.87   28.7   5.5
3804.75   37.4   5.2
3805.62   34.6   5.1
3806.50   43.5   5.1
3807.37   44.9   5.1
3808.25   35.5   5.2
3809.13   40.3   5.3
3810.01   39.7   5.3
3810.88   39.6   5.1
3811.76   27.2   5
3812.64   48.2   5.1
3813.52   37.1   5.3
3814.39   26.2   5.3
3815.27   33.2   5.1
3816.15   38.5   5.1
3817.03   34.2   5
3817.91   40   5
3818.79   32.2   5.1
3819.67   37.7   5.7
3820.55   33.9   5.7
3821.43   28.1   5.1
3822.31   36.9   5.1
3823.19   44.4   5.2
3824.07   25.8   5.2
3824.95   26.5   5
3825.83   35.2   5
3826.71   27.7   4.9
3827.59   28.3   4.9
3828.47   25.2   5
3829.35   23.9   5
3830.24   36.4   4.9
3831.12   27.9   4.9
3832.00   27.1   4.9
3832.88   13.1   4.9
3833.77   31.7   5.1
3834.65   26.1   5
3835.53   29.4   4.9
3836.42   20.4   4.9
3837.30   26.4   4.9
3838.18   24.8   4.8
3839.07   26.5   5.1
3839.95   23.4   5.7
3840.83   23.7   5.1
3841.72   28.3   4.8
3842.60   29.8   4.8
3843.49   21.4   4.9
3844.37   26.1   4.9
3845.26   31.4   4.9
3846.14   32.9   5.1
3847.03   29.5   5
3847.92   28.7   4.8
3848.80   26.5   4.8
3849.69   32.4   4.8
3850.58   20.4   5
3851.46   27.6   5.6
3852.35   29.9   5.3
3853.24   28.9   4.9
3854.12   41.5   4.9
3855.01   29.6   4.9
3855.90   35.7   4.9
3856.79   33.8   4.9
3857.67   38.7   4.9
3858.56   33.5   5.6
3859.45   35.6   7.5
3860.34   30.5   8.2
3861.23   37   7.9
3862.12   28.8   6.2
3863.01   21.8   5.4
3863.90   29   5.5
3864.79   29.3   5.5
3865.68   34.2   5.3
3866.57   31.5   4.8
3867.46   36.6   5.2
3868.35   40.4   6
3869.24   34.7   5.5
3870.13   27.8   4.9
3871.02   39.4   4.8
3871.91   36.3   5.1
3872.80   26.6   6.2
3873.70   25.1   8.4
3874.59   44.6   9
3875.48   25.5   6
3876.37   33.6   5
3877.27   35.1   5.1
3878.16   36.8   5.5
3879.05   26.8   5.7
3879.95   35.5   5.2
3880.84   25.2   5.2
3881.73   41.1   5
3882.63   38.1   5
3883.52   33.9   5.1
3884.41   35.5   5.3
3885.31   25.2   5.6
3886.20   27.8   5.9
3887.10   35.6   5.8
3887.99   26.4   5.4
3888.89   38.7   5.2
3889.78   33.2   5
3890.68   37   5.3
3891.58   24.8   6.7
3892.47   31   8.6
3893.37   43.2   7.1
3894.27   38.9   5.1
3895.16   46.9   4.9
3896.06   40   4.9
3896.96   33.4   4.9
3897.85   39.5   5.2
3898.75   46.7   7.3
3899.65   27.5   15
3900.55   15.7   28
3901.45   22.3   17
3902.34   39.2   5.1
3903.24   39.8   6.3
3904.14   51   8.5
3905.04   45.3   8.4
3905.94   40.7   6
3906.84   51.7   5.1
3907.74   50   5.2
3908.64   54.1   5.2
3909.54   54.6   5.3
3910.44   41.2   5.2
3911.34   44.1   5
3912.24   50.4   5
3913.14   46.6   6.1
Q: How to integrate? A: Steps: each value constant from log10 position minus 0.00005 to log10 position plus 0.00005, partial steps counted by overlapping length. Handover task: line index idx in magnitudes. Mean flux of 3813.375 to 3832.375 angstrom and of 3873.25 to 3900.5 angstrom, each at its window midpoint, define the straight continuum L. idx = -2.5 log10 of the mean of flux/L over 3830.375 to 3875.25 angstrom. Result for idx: 0.11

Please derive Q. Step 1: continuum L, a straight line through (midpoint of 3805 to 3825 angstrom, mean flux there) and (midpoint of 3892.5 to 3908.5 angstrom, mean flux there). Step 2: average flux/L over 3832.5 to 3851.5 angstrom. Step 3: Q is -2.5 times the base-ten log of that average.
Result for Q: 0.37 mag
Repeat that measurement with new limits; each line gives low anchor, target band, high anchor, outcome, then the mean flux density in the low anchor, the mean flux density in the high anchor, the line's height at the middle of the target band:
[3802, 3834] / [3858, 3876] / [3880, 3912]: 0.118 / 33.5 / 37.8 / 36.2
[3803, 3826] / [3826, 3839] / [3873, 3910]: 0.330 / 35.7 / 36.5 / 35.9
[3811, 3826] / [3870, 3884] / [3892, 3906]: 0.103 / 34.5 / 37.5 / 36.7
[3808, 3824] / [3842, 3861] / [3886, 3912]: 0.208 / 36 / 38.8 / 37.2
